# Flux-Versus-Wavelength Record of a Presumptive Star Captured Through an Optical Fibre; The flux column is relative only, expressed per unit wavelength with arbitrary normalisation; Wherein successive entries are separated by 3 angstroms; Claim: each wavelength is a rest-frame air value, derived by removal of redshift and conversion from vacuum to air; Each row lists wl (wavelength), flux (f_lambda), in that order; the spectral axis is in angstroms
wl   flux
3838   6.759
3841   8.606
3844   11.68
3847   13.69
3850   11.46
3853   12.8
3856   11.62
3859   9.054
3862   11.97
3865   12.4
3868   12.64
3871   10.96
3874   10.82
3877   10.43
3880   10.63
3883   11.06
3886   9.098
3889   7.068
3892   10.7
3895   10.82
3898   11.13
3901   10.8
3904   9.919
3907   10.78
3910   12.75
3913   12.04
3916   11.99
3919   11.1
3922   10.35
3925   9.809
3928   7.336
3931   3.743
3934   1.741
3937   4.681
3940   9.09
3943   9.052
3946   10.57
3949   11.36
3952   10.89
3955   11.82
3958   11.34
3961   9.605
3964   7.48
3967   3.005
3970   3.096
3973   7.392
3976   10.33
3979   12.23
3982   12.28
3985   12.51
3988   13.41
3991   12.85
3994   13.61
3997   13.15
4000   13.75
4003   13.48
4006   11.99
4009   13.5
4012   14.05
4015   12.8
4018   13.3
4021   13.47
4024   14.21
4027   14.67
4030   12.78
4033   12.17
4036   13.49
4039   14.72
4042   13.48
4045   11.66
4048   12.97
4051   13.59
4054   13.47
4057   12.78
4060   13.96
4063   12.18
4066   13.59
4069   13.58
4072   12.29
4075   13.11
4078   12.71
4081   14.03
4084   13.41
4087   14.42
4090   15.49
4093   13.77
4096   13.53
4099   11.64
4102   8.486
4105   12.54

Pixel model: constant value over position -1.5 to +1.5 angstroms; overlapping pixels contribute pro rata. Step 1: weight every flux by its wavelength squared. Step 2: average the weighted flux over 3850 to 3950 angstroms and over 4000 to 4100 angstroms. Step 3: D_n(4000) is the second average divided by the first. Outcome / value 1.44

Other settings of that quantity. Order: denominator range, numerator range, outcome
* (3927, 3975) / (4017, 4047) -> 1.82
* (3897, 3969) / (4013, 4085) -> 1.53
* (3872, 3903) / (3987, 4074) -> 1.39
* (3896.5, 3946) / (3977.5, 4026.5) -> 1.50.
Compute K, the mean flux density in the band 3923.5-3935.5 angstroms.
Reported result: 5.66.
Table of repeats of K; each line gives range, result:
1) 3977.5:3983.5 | 12.3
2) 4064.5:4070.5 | 13.6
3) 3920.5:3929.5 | 9.16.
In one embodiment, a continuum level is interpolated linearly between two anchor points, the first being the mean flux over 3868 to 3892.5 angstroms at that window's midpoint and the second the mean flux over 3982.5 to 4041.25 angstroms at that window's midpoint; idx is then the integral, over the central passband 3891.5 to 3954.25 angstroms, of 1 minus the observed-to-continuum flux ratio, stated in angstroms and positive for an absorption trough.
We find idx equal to 9.07 angstroms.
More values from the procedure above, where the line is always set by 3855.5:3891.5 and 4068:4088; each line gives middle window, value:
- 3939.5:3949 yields 1.36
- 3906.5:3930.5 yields 1.55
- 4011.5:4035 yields -1.50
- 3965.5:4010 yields 4.01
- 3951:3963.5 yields 1.16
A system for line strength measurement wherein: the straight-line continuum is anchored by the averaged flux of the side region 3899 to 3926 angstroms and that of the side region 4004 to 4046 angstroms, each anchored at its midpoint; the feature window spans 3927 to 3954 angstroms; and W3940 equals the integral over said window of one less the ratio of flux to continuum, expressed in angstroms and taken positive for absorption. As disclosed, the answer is 9.2 angstroms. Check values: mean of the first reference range 11.1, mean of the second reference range 13.3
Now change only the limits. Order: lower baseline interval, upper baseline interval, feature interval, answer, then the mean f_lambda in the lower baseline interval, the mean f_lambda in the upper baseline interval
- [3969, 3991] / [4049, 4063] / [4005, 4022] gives -2.12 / 10.5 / 13.3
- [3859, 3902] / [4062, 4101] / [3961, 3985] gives 7.18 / 10.7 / 13.3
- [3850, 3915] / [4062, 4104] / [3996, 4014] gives -1.61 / 10.9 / 13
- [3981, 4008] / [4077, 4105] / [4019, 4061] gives -1.13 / 13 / 13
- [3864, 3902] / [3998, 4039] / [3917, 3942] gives 9.06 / 10.6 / 13.4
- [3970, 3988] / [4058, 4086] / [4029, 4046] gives -1.24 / 10.5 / 13.2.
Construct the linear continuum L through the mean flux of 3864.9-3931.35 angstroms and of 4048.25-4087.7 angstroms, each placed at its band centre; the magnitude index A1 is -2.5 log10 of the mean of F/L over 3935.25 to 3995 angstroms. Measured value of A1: 0.19 mag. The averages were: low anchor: 10.4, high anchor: 13.3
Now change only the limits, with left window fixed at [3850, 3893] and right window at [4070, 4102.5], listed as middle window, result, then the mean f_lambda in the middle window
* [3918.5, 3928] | 0.156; 9.86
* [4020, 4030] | -0.121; 13.9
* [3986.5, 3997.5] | -0.098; 13.3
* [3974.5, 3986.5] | 0.015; 11.8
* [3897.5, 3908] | 0.055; 10.6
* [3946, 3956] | 0.044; 11.2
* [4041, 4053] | -0.018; 12.9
